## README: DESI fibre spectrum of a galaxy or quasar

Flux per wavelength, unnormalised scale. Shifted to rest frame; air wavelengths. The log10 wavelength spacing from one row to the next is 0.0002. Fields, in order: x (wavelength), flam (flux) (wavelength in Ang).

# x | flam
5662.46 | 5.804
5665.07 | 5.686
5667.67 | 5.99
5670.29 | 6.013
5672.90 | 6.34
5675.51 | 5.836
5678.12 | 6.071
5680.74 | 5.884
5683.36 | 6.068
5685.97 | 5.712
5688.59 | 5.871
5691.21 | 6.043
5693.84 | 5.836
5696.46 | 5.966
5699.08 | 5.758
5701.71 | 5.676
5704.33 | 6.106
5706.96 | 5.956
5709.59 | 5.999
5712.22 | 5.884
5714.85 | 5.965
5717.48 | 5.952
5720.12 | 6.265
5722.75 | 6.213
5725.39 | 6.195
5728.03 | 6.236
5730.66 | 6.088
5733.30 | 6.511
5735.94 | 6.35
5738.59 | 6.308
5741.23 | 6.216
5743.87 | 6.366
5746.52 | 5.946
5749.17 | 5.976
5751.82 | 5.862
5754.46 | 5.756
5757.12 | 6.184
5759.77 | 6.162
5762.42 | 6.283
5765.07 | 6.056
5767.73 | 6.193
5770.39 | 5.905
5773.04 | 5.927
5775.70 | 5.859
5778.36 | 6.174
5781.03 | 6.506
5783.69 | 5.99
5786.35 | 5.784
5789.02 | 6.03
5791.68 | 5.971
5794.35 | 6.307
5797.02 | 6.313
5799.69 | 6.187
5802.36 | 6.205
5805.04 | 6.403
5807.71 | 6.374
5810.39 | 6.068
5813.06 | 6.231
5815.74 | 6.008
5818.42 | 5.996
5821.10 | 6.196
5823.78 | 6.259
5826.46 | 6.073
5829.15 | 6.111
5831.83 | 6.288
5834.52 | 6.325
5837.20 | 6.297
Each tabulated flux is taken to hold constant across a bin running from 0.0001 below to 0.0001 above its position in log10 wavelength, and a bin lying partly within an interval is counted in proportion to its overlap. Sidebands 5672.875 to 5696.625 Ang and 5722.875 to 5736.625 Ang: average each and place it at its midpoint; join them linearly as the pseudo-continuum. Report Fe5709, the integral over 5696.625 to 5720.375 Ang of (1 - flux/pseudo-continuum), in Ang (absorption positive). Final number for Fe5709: 0.69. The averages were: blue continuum 5.94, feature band 5.94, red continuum 6.27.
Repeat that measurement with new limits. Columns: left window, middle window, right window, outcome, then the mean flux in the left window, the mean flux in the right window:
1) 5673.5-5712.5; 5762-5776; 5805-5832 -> 0.1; 5.92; 6.17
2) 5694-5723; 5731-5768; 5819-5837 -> -0.6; 5.96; 6.21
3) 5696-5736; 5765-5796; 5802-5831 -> 0.4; 6.06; 6.18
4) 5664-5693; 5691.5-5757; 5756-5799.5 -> -0.4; 5.96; 6.11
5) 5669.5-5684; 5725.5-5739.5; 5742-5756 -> -0.7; 6.04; 5.99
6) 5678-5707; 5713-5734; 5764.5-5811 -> -0.7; 5.9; 6.13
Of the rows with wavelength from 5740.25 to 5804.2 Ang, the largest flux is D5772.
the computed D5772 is 6.506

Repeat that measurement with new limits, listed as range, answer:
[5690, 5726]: 6.265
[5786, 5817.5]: 6.403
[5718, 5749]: 6.511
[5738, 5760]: 6.366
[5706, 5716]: 5.999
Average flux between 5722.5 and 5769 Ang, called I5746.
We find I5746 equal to 6.16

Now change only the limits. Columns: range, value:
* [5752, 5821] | 6.11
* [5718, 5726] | 6.2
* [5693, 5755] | 6.06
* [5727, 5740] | 6.3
